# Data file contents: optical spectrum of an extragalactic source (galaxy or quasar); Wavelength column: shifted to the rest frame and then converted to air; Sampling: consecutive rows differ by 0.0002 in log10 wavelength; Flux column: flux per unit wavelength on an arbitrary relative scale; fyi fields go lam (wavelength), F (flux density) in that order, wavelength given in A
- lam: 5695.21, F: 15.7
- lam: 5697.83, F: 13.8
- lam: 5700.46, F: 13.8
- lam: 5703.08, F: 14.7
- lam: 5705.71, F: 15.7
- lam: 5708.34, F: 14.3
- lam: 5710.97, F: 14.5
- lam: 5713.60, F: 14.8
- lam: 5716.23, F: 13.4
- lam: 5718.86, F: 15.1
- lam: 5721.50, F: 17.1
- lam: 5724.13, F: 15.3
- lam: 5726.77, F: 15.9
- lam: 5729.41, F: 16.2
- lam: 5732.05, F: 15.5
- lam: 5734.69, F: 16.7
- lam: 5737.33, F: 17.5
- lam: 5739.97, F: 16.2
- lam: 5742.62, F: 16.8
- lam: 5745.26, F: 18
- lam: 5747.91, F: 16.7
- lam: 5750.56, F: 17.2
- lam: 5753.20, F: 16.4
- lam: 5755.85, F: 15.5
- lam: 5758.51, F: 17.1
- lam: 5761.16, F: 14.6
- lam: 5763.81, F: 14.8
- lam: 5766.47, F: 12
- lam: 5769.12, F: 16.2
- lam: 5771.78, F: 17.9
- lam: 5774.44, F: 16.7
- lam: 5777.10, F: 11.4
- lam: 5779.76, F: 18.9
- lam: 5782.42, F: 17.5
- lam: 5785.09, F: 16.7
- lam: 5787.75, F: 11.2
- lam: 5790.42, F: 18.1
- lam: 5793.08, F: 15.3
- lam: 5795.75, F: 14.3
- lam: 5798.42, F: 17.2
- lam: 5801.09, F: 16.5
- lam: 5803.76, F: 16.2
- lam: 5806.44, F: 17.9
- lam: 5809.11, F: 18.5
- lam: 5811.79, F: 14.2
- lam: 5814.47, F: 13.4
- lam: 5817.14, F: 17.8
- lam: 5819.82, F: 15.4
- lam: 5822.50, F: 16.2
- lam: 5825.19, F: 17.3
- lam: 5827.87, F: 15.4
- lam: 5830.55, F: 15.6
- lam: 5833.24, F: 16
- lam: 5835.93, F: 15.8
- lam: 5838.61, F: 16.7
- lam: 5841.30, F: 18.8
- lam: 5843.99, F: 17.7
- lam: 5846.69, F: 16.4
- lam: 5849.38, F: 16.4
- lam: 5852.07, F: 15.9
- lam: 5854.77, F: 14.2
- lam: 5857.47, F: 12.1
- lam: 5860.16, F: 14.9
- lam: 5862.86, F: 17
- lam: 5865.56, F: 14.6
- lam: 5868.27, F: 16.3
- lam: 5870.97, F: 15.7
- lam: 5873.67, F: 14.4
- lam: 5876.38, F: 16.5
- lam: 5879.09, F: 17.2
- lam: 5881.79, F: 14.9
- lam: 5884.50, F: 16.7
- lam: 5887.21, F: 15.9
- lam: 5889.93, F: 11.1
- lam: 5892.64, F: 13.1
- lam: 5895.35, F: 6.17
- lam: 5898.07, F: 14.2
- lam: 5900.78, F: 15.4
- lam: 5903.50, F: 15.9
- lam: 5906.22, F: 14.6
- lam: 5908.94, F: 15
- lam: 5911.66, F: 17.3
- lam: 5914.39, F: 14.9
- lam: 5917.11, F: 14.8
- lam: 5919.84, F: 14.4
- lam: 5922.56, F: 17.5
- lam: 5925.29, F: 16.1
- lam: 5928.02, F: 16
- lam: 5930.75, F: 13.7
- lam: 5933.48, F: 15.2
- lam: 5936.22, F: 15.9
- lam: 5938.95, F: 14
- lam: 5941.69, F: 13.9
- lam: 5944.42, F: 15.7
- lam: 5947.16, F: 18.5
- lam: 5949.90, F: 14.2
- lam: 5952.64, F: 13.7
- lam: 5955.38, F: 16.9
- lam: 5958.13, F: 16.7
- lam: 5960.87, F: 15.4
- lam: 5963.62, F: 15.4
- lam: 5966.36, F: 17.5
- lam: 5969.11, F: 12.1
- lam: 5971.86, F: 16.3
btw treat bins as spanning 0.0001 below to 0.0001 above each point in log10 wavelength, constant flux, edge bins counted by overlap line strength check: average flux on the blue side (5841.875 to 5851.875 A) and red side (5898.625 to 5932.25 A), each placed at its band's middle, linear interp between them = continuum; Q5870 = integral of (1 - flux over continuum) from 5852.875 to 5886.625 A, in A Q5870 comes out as 2.0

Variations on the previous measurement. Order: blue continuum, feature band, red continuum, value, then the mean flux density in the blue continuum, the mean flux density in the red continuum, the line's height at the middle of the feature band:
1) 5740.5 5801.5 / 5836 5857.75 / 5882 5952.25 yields -1.20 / 16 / 14.8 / 15.4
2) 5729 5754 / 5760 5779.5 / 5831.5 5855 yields 1.94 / 16.7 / 16.5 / 16.7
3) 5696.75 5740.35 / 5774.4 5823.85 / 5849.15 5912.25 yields -3.01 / 15.3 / 14.8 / 15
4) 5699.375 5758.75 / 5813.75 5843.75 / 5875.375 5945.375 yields -2.06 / 15.8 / 14.8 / 15.3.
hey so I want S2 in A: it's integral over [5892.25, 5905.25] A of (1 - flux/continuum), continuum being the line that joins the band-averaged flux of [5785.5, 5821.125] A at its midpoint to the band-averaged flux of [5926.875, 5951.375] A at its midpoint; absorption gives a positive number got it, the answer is 2.0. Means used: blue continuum 15.9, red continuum 15.2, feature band 13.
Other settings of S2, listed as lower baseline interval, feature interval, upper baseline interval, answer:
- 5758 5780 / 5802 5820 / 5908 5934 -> -1.1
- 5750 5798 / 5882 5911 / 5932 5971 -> 2.9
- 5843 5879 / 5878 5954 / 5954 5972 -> 3.9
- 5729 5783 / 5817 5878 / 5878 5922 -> -3.3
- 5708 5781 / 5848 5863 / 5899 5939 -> 0.6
